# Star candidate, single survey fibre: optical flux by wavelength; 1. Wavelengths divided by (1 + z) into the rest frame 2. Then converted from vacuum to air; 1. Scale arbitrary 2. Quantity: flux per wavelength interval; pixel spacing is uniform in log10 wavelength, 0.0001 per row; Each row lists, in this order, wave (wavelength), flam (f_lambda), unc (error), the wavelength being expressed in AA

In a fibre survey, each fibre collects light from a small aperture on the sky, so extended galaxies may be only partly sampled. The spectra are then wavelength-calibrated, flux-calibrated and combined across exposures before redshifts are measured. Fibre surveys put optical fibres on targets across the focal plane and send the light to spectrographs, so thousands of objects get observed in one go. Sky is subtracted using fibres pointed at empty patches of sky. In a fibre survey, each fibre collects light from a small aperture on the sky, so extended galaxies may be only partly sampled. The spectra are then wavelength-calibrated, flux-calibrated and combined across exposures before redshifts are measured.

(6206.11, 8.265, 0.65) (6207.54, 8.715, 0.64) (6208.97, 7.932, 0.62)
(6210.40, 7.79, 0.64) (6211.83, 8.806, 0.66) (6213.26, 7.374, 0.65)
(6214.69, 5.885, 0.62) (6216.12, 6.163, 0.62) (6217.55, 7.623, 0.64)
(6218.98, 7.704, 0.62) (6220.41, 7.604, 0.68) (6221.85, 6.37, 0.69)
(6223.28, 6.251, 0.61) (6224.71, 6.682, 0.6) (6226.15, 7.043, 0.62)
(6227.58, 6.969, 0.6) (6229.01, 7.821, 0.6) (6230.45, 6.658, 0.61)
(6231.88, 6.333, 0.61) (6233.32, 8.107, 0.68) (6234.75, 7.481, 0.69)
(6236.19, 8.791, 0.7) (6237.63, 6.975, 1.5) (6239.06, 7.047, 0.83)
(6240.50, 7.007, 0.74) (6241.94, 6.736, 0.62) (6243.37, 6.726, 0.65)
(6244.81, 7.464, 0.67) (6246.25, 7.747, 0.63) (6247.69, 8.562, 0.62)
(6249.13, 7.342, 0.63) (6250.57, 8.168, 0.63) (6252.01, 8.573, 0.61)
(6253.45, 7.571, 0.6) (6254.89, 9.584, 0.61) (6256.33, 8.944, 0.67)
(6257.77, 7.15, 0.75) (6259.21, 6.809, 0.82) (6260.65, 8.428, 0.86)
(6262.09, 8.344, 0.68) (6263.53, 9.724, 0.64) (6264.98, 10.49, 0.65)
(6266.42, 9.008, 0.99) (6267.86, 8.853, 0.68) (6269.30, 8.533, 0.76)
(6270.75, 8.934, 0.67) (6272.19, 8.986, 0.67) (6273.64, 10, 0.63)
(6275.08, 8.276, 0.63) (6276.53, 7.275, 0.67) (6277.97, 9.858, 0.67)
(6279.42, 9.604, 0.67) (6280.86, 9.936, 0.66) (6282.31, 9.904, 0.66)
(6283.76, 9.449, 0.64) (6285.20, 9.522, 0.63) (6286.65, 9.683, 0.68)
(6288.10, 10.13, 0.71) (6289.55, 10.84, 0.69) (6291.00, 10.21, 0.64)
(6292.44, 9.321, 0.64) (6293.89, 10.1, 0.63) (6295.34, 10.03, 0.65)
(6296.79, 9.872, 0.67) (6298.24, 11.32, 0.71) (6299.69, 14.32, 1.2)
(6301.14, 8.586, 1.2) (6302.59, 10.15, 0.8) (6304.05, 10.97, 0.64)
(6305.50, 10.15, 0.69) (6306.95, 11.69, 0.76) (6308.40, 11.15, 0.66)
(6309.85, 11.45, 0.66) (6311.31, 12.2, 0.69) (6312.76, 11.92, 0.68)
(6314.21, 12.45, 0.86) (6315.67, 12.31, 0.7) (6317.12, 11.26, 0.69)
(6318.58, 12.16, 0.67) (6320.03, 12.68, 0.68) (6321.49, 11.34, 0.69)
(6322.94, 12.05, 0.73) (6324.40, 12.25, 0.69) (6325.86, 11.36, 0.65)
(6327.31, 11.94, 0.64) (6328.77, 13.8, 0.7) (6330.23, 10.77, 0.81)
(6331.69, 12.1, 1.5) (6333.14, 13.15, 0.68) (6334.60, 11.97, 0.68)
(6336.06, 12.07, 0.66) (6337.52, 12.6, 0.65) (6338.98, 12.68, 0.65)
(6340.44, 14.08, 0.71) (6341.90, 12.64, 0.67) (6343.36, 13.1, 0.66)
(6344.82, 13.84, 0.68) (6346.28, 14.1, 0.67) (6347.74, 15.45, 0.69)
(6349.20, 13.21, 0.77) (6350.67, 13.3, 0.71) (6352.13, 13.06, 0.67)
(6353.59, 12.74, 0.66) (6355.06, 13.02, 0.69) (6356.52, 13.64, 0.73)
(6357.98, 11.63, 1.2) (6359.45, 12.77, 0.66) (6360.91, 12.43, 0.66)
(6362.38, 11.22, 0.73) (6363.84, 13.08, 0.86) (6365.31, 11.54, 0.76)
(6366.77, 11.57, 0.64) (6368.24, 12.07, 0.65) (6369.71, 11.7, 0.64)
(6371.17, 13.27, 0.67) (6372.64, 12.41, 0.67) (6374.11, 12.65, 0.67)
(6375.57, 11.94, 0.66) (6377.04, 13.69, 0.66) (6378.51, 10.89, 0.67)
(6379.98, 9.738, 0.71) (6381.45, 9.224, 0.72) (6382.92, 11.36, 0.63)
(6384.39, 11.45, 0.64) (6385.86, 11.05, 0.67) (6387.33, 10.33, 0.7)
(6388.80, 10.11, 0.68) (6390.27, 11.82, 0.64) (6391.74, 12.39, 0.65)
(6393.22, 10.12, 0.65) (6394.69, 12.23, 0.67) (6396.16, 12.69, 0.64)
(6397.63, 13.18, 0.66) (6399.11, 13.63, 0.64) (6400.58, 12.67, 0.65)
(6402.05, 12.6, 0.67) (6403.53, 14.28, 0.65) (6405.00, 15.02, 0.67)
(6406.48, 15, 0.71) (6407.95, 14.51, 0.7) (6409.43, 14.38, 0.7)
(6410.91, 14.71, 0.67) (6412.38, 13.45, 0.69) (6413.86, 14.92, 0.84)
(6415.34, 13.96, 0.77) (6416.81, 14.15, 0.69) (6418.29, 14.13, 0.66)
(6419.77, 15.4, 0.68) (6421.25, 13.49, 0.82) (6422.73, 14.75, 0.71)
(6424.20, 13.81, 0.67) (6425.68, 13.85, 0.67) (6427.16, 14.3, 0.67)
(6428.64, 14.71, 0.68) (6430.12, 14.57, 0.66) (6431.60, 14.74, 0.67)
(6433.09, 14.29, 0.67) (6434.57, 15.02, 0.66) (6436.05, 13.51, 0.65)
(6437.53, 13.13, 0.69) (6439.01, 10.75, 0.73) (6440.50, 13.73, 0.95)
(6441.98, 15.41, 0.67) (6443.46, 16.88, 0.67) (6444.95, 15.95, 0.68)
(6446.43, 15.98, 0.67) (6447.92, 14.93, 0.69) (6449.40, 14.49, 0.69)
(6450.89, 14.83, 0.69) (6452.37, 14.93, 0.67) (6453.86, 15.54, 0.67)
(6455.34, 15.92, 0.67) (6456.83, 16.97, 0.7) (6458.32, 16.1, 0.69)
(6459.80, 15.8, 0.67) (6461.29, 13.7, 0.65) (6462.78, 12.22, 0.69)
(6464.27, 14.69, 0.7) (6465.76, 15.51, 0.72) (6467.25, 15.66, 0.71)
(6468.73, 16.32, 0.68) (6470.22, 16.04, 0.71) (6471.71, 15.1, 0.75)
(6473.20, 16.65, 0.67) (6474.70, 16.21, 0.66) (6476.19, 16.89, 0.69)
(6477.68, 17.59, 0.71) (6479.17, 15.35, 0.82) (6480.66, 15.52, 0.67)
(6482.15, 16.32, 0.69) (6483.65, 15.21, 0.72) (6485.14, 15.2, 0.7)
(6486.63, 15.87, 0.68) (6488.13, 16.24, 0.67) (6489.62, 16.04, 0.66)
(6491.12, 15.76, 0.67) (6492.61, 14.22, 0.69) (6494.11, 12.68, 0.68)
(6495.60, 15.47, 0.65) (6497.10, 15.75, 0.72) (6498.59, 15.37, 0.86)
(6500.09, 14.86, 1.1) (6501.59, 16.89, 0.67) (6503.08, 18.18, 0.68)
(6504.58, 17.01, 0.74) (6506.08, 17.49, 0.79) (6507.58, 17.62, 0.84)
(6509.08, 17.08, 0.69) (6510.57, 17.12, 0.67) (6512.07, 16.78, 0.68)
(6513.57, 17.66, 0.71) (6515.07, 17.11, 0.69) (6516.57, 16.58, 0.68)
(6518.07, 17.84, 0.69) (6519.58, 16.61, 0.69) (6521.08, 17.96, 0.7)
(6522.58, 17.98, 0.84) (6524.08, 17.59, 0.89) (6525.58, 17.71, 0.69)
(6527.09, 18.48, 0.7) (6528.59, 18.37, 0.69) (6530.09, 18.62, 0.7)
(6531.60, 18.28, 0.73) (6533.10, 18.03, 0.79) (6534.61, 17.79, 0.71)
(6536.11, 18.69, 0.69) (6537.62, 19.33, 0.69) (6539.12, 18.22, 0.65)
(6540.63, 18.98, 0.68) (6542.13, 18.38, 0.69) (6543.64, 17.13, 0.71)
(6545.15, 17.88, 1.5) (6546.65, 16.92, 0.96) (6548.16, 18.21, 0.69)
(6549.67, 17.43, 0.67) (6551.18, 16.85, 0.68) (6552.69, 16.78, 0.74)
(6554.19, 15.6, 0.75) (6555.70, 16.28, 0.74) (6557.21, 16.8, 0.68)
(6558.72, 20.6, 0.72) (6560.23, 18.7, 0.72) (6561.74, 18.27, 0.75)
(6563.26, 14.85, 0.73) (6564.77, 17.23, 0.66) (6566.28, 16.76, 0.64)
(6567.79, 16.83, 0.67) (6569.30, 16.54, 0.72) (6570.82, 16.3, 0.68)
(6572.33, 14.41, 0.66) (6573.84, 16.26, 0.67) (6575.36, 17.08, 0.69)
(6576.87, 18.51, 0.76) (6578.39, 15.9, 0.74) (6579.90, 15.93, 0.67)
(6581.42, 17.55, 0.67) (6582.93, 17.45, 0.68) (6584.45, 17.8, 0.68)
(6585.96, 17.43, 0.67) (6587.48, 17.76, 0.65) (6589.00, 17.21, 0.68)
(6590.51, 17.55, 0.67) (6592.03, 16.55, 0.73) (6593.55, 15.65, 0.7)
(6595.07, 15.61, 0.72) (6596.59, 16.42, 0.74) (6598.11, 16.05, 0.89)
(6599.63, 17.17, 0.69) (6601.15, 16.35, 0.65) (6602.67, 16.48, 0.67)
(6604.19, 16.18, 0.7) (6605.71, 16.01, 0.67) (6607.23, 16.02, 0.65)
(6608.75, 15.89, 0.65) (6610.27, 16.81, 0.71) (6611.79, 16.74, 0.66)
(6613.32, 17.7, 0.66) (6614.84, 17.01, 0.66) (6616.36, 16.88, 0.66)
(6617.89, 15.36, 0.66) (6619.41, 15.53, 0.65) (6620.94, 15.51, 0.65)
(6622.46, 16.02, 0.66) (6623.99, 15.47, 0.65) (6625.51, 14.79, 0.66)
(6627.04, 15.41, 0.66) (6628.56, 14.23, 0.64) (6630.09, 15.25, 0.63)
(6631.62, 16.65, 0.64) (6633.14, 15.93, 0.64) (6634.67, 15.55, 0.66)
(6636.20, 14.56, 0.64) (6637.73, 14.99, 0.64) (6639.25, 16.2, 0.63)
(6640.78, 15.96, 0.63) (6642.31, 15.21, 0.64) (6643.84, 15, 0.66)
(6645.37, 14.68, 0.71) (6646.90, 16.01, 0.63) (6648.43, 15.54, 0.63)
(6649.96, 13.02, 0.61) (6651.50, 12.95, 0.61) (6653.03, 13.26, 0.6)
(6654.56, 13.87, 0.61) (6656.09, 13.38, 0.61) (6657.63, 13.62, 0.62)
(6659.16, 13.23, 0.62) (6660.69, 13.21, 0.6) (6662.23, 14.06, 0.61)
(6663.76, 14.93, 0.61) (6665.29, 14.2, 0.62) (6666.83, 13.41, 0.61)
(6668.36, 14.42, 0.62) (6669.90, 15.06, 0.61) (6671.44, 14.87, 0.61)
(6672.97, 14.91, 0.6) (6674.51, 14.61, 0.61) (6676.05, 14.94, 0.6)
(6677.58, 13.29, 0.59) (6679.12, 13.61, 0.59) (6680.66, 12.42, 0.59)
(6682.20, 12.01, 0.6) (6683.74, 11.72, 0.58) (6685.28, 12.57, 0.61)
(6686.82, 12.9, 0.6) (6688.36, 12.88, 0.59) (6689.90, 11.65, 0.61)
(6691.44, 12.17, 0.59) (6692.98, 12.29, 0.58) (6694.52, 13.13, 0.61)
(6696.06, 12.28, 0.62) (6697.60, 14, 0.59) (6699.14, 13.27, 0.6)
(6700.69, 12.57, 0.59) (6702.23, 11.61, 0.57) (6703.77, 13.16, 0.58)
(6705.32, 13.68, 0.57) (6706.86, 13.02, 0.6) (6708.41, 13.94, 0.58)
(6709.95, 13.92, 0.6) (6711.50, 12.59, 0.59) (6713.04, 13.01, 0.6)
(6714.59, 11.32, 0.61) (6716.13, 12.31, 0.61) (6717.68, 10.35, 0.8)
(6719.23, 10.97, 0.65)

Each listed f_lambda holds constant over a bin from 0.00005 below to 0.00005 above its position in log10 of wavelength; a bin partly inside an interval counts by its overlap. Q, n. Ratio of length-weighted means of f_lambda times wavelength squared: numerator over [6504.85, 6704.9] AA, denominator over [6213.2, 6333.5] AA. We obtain 1.88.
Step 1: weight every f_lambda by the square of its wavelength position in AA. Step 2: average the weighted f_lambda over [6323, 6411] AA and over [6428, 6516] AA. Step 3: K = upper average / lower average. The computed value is 1.28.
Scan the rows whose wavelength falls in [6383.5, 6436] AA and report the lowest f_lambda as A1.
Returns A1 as 10.11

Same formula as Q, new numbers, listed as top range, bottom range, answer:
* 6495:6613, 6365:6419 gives 1.43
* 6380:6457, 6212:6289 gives 1.78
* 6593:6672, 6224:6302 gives 1.97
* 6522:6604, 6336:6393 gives 1.50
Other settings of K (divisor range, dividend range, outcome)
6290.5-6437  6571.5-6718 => 1.28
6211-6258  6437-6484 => 2.21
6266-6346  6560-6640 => 1.62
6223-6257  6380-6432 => 1.84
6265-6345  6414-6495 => 1.43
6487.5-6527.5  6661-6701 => 0.85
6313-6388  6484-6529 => 1.42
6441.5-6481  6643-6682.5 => 0.96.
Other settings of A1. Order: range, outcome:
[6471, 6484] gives 15.1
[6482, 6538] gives 12.68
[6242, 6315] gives 6.726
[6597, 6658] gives 12.95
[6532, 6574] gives 14.41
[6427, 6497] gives 10.75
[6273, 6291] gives 7.275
